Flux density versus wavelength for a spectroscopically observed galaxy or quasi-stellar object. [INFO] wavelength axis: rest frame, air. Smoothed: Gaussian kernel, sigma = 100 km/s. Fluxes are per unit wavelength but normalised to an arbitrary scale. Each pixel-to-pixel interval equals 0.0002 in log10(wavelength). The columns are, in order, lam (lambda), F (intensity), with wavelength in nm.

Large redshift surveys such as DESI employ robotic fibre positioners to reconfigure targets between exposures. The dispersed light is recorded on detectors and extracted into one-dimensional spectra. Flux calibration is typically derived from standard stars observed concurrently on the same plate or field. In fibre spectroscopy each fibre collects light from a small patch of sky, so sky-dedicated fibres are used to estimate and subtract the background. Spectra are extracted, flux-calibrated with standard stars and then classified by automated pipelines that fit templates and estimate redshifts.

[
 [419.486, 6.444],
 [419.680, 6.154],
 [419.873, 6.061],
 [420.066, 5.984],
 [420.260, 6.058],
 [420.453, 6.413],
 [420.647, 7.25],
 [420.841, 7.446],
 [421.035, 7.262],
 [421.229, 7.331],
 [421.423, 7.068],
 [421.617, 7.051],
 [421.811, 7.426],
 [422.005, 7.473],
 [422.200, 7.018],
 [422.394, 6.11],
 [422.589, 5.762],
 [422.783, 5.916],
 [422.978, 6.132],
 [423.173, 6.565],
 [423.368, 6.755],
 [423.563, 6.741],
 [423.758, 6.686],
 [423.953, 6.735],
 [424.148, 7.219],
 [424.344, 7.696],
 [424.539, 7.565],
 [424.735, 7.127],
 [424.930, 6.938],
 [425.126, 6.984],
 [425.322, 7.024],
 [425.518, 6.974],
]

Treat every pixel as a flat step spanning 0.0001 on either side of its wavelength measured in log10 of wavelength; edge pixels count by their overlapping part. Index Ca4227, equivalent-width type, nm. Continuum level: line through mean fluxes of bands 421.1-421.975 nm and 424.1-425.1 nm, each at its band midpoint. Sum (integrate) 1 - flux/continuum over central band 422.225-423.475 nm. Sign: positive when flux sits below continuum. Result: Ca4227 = 0.17 nm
